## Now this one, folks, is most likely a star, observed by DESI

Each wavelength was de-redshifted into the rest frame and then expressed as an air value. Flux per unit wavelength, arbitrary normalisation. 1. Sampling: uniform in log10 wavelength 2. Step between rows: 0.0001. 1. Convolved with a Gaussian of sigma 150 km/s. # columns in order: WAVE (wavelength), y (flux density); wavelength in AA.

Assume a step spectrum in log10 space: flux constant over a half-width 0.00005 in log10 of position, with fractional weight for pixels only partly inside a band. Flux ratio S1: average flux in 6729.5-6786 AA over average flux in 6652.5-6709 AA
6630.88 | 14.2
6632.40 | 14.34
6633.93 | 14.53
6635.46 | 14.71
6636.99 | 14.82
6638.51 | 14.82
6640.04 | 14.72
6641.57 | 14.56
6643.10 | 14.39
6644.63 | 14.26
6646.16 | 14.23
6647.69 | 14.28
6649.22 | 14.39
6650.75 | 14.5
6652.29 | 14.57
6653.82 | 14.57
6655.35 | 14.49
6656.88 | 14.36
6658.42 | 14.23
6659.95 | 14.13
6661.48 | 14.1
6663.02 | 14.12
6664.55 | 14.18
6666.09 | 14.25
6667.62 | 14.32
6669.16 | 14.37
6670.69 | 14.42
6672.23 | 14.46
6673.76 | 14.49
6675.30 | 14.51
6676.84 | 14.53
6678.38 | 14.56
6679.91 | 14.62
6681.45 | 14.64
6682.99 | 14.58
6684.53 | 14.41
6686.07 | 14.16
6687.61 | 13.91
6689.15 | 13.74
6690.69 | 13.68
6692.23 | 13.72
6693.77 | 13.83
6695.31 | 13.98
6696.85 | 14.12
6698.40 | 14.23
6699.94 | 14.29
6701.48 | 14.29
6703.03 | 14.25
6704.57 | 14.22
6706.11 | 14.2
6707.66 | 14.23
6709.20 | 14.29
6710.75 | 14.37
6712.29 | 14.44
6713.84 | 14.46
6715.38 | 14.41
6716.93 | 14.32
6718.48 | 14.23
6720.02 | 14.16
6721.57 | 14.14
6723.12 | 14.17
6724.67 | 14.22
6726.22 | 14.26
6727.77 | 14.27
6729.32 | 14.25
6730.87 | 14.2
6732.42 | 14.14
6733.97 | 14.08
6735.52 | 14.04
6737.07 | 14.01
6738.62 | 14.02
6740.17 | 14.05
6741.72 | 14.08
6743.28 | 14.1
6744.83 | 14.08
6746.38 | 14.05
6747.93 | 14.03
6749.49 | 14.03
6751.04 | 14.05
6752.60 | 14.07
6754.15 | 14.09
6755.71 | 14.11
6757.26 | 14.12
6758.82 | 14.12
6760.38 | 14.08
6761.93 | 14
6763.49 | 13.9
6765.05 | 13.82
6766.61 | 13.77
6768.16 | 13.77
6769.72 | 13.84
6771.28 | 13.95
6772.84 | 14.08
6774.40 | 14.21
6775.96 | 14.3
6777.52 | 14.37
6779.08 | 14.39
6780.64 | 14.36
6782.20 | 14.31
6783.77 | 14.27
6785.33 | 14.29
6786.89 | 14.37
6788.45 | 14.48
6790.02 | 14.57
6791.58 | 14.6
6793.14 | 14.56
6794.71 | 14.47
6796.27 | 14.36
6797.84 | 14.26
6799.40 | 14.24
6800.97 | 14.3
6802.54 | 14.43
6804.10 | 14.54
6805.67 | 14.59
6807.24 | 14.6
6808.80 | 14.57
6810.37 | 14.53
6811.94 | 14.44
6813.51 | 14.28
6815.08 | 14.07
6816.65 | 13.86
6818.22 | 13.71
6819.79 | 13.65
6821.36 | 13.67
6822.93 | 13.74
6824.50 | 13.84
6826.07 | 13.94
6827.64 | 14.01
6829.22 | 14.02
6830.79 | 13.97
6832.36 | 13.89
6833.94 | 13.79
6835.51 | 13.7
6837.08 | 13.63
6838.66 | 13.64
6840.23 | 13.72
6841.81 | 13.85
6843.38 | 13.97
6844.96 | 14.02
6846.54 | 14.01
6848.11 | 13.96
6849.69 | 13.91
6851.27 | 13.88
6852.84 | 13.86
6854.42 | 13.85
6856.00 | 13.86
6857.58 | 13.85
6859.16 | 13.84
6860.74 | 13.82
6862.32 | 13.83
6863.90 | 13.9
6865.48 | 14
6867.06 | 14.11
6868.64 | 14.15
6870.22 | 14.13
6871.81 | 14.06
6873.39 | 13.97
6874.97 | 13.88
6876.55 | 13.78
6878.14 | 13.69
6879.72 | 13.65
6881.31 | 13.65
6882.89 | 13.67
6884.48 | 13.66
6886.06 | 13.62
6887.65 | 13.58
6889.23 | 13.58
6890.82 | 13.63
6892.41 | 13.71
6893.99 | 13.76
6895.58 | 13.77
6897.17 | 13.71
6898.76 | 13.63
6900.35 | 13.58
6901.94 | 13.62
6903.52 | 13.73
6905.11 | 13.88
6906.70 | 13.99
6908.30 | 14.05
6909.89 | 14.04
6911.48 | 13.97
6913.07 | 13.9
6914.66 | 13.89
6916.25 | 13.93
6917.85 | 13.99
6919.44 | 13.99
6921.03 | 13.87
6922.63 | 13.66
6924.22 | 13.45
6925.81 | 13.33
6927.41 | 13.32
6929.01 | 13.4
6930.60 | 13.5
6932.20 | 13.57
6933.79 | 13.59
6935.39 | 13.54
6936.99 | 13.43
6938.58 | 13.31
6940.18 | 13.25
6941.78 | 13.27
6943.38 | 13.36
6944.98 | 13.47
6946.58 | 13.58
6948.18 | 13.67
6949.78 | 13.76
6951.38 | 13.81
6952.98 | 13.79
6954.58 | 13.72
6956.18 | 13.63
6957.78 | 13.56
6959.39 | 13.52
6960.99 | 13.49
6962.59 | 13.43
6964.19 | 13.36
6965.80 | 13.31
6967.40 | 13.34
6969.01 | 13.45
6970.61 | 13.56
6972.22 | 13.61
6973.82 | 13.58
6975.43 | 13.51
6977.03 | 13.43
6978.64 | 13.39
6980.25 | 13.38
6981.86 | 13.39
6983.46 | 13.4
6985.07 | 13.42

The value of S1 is 0.99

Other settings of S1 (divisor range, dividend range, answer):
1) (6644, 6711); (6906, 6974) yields 0.95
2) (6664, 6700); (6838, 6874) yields 0.98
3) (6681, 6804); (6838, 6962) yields 0.97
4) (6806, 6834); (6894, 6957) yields 0.97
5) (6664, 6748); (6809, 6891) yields 0.98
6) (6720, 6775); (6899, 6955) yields 0.97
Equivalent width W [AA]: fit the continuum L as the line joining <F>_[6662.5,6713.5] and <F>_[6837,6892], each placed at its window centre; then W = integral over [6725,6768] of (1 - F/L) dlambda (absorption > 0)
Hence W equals 0.2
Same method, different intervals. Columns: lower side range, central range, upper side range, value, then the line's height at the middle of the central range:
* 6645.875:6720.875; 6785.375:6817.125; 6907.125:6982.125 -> -1.0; 14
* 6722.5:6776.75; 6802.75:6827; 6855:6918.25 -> -0.3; 14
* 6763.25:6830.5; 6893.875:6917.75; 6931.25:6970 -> -0.2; 13.7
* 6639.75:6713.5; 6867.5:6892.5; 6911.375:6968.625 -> -0.1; 13.7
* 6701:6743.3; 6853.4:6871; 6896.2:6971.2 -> -0.2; 13.8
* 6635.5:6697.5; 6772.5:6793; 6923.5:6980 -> -0.6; 14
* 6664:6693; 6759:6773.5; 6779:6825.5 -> 0.4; 14.3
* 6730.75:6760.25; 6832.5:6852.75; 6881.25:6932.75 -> 0.0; 13.9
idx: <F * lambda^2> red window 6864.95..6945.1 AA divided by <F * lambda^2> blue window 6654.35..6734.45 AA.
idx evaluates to 1.02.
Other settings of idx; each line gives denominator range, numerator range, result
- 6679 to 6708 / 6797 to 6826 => 1.04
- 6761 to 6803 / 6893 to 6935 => 1.00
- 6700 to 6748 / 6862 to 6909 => 1.02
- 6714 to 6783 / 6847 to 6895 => 1.02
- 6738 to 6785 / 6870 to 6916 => 1.02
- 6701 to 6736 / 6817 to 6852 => 1.01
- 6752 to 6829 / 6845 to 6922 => 1.00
